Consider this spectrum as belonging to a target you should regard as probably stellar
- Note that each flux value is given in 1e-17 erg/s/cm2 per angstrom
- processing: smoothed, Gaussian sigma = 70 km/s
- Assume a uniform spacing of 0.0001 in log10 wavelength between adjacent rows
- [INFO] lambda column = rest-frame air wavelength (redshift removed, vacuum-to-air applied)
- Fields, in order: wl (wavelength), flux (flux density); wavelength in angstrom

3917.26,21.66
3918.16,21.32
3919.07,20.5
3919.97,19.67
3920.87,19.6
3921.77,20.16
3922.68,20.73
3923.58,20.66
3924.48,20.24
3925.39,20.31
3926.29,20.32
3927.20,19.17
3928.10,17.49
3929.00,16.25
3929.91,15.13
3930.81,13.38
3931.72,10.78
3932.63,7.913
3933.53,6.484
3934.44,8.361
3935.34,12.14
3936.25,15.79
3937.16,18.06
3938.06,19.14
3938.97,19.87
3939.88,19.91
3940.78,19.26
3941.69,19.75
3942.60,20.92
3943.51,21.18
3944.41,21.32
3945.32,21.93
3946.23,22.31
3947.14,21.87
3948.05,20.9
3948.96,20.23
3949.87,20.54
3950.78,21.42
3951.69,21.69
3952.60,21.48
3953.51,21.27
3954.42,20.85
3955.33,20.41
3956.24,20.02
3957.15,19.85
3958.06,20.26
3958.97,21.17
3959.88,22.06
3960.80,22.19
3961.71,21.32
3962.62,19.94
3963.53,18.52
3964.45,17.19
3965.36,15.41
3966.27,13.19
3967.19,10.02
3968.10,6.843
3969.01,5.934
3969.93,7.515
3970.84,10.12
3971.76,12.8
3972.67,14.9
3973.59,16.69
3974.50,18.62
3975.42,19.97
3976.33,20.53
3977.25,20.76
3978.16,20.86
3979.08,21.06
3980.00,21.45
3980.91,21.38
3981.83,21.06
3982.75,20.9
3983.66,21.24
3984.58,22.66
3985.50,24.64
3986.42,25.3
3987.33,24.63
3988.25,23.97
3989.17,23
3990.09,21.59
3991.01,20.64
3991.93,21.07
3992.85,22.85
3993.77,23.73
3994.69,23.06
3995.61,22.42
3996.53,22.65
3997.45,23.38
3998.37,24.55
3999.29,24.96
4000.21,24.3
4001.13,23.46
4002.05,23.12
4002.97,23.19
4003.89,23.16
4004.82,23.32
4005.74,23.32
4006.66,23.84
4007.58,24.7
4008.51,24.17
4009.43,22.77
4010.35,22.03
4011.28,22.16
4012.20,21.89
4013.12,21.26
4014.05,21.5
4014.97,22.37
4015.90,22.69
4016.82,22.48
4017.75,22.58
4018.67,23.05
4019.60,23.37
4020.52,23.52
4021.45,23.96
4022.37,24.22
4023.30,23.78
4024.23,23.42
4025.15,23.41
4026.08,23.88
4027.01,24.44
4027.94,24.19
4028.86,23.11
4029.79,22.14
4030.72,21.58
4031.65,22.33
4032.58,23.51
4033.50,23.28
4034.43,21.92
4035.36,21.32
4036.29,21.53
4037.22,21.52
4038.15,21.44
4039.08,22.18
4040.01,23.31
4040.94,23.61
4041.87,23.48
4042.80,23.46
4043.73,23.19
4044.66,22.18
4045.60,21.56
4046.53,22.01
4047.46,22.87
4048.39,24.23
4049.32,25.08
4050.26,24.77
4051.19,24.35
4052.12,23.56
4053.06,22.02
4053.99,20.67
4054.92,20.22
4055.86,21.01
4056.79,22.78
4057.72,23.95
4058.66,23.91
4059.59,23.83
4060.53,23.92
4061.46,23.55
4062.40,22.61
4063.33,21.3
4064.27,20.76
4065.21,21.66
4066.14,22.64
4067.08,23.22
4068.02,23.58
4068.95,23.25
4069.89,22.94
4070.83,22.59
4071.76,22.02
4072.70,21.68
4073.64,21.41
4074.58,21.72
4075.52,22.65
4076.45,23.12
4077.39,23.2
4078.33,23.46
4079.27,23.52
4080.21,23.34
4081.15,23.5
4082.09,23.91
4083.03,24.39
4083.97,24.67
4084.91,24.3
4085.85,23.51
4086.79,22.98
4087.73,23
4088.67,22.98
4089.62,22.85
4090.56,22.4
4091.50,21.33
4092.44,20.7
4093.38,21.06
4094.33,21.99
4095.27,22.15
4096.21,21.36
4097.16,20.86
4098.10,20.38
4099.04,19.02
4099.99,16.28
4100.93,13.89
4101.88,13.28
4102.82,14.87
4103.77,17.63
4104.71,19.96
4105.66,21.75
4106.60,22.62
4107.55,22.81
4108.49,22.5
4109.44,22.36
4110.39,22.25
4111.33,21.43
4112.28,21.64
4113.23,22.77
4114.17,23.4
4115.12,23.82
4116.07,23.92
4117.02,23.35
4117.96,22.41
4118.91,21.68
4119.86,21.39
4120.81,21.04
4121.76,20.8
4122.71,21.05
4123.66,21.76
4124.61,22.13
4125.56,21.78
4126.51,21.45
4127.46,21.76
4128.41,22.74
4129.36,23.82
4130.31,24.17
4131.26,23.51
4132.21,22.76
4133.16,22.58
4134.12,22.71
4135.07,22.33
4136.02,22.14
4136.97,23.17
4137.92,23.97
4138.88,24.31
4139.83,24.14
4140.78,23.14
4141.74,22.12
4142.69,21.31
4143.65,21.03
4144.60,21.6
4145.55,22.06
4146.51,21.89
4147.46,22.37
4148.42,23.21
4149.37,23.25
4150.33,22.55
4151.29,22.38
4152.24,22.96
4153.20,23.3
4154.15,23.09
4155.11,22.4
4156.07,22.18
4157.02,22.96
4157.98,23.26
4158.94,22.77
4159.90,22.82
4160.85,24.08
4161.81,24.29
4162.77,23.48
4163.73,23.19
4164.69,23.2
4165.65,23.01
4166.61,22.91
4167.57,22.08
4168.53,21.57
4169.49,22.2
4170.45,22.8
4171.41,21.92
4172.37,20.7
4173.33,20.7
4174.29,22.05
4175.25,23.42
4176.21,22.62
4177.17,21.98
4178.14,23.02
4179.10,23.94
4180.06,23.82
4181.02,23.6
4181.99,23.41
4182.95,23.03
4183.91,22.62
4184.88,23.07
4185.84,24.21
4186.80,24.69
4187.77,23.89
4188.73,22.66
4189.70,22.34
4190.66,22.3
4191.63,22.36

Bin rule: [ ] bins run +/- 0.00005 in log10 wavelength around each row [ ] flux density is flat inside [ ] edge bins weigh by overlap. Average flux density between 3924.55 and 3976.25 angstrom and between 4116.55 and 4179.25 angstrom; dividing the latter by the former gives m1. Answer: 1.3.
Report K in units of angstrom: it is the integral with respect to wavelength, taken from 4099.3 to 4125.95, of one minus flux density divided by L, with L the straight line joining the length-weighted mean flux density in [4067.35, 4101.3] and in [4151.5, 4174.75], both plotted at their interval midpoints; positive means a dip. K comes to 1.75 angstrom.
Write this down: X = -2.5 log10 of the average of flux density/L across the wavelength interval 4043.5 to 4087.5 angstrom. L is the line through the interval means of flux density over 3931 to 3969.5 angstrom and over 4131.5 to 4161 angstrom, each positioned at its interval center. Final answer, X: -0.11 mag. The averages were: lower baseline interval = 17.8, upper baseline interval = 22.7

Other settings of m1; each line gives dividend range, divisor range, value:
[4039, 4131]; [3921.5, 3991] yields 1.19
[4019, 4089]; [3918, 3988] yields 1.24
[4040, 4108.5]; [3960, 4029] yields 1.05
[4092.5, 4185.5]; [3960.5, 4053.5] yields 1.03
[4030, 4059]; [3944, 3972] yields 1.25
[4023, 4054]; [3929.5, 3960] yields 1.24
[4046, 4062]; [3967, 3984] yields 1.40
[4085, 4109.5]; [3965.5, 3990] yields 1.14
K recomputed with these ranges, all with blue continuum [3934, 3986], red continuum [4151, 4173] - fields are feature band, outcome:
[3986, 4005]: -3.82 angstrom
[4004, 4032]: -4.57 angstrom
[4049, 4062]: -1.58 angstrom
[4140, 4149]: 0.09 angstrom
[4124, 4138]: -0.36 angstrom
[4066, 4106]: -0.79 angstrom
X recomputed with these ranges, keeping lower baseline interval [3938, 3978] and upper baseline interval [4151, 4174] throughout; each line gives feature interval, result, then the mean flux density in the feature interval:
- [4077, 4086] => -0.14 mag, 23.8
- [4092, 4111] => 0.08 mag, 19.9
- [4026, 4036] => -0.15 mag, 22.8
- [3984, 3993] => -0.20 mag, 23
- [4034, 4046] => -0.11 mag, 22.4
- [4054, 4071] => -0.10 mag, 22.6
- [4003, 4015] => -0.17 mag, 22.8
